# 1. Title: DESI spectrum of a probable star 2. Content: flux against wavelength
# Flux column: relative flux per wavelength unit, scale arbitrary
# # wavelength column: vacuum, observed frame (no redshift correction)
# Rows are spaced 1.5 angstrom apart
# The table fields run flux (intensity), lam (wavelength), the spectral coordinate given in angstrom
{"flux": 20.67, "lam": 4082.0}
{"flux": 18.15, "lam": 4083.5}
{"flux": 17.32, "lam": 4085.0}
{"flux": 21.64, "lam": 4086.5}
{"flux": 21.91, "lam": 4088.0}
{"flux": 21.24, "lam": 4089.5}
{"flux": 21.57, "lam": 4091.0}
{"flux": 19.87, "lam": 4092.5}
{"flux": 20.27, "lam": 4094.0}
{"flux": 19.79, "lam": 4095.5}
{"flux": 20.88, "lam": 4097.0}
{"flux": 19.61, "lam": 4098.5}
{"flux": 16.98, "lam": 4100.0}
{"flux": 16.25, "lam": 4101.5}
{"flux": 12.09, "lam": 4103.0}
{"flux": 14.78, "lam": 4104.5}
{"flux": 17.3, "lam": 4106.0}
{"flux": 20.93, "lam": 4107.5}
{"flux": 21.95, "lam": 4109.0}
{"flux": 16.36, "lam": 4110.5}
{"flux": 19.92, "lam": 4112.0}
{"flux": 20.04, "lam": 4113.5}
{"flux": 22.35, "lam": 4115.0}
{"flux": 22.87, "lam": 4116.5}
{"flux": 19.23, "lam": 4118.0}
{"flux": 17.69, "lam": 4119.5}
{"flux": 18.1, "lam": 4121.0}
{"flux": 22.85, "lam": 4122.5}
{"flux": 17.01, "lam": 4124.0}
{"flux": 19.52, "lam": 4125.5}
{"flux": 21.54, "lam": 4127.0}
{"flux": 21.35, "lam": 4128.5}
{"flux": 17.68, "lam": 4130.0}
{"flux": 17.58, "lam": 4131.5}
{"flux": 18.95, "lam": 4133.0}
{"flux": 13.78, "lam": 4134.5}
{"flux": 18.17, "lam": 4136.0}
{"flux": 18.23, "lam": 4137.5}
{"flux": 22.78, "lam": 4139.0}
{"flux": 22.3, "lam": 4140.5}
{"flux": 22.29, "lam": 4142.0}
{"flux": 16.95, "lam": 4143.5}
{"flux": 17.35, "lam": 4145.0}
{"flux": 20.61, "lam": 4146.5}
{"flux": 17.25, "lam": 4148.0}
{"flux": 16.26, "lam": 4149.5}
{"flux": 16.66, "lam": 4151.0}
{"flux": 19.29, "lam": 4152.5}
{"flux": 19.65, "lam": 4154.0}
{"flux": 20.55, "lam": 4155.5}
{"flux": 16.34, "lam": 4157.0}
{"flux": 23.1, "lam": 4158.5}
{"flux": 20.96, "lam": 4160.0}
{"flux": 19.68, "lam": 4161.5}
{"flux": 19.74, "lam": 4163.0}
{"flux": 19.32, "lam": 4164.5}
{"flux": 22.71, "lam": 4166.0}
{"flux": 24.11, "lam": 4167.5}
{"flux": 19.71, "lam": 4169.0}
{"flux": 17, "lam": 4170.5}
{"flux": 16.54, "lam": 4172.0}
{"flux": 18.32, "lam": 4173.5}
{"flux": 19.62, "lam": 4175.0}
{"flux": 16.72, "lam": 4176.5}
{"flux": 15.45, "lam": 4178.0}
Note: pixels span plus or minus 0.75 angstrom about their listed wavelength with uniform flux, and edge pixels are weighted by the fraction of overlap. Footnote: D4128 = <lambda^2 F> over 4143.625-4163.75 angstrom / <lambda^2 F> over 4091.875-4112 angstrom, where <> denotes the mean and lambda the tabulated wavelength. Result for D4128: 1.1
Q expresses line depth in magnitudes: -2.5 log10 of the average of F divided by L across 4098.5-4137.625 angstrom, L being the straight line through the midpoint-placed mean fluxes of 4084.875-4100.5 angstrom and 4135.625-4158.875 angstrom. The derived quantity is 0.06 mag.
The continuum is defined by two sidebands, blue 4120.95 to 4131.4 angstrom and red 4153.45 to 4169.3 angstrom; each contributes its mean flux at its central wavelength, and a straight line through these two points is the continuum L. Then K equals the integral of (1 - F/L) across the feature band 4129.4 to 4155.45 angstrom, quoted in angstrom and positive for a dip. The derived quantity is 1.90 angstrom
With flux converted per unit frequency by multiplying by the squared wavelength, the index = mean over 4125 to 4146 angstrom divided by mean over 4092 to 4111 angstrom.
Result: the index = 1.07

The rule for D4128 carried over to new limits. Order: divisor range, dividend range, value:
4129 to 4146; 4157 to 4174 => 1.08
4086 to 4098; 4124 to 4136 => 0.90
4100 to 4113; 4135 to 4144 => 1.16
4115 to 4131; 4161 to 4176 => 1.01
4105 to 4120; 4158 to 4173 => 1.05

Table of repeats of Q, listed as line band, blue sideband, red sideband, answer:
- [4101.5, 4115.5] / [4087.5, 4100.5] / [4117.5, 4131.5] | 0.091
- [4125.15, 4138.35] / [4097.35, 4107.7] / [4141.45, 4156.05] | -0.036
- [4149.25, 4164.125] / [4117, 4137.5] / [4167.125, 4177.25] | -0.036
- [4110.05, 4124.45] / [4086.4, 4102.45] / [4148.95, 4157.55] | -0.031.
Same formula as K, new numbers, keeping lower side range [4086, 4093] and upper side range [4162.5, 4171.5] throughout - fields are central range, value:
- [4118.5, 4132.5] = 1.1 angstrom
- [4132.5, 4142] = 0.6 angstrom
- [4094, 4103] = 1.2 angstrom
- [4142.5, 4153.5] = 1.4 angstrom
